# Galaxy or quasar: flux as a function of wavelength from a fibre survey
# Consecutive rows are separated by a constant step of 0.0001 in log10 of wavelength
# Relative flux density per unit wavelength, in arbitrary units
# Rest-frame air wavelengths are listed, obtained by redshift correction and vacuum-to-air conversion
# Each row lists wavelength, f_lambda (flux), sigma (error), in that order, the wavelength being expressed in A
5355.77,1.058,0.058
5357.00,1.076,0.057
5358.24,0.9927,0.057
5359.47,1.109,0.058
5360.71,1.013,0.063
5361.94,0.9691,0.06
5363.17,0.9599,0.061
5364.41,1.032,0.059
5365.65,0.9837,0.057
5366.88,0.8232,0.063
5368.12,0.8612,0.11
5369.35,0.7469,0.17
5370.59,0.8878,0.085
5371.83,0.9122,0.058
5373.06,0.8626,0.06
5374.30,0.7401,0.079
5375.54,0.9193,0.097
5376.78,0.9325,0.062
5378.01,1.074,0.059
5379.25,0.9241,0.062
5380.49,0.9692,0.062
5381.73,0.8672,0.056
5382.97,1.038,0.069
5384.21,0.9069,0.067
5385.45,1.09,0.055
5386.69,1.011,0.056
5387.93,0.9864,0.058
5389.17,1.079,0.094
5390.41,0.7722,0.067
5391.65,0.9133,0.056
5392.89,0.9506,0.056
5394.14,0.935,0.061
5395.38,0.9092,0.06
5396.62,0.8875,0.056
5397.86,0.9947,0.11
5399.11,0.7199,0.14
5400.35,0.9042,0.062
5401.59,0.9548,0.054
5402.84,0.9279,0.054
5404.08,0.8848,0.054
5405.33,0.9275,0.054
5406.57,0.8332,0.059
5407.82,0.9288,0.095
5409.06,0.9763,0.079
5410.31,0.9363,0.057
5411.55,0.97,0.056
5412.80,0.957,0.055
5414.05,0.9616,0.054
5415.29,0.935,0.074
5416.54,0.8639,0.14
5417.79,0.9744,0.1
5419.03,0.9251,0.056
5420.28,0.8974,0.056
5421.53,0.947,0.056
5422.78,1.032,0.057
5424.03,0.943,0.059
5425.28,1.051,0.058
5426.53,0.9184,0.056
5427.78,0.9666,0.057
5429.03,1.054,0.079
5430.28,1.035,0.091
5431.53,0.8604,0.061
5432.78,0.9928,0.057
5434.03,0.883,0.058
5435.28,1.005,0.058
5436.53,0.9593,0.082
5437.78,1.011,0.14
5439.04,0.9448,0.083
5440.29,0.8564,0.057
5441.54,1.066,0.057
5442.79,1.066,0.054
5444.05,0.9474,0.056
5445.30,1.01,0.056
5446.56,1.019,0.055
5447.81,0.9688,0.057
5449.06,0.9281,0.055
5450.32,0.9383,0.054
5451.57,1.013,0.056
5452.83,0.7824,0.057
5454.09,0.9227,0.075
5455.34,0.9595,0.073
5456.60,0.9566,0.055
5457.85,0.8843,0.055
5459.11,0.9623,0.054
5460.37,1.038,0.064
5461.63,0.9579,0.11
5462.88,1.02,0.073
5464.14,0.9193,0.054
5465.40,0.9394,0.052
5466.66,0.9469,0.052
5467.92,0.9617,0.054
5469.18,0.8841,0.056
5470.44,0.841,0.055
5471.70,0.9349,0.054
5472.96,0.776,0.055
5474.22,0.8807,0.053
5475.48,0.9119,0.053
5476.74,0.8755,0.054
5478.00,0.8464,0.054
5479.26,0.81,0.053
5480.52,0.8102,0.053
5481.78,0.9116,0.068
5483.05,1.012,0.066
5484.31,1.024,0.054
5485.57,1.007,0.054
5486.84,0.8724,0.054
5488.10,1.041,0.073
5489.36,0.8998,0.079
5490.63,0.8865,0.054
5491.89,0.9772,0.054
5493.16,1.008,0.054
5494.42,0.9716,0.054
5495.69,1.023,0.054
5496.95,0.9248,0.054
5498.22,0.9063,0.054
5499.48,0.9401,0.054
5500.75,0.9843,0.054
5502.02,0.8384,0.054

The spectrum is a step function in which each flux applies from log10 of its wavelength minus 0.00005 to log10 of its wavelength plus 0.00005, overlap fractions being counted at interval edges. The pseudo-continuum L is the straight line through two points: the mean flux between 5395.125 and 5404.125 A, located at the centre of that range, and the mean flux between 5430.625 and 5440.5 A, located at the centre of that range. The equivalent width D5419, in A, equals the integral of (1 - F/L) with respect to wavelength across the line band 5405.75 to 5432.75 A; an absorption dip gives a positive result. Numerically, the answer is -0.8 A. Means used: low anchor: 0.899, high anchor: 0.946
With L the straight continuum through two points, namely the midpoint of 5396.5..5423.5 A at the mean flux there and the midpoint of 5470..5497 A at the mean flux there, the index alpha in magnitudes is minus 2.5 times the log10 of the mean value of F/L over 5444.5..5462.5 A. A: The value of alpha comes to -0.036 mag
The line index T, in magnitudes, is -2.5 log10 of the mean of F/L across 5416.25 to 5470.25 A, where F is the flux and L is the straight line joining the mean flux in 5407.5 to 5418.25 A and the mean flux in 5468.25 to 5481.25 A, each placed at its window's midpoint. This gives -0.06 mag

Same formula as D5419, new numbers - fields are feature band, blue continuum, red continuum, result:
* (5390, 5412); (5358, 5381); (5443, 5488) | 0.5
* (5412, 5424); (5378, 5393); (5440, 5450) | 0.4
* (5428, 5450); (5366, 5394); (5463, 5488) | -1.5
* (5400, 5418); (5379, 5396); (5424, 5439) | 0.7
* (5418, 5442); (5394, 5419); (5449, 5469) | -0.9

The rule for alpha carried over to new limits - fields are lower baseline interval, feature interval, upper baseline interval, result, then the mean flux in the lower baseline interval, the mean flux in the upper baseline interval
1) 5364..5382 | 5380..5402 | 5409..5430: -0.017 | 0.902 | 0.96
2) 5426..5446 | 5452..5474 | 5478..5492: 0.030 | 0.974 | 0.927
